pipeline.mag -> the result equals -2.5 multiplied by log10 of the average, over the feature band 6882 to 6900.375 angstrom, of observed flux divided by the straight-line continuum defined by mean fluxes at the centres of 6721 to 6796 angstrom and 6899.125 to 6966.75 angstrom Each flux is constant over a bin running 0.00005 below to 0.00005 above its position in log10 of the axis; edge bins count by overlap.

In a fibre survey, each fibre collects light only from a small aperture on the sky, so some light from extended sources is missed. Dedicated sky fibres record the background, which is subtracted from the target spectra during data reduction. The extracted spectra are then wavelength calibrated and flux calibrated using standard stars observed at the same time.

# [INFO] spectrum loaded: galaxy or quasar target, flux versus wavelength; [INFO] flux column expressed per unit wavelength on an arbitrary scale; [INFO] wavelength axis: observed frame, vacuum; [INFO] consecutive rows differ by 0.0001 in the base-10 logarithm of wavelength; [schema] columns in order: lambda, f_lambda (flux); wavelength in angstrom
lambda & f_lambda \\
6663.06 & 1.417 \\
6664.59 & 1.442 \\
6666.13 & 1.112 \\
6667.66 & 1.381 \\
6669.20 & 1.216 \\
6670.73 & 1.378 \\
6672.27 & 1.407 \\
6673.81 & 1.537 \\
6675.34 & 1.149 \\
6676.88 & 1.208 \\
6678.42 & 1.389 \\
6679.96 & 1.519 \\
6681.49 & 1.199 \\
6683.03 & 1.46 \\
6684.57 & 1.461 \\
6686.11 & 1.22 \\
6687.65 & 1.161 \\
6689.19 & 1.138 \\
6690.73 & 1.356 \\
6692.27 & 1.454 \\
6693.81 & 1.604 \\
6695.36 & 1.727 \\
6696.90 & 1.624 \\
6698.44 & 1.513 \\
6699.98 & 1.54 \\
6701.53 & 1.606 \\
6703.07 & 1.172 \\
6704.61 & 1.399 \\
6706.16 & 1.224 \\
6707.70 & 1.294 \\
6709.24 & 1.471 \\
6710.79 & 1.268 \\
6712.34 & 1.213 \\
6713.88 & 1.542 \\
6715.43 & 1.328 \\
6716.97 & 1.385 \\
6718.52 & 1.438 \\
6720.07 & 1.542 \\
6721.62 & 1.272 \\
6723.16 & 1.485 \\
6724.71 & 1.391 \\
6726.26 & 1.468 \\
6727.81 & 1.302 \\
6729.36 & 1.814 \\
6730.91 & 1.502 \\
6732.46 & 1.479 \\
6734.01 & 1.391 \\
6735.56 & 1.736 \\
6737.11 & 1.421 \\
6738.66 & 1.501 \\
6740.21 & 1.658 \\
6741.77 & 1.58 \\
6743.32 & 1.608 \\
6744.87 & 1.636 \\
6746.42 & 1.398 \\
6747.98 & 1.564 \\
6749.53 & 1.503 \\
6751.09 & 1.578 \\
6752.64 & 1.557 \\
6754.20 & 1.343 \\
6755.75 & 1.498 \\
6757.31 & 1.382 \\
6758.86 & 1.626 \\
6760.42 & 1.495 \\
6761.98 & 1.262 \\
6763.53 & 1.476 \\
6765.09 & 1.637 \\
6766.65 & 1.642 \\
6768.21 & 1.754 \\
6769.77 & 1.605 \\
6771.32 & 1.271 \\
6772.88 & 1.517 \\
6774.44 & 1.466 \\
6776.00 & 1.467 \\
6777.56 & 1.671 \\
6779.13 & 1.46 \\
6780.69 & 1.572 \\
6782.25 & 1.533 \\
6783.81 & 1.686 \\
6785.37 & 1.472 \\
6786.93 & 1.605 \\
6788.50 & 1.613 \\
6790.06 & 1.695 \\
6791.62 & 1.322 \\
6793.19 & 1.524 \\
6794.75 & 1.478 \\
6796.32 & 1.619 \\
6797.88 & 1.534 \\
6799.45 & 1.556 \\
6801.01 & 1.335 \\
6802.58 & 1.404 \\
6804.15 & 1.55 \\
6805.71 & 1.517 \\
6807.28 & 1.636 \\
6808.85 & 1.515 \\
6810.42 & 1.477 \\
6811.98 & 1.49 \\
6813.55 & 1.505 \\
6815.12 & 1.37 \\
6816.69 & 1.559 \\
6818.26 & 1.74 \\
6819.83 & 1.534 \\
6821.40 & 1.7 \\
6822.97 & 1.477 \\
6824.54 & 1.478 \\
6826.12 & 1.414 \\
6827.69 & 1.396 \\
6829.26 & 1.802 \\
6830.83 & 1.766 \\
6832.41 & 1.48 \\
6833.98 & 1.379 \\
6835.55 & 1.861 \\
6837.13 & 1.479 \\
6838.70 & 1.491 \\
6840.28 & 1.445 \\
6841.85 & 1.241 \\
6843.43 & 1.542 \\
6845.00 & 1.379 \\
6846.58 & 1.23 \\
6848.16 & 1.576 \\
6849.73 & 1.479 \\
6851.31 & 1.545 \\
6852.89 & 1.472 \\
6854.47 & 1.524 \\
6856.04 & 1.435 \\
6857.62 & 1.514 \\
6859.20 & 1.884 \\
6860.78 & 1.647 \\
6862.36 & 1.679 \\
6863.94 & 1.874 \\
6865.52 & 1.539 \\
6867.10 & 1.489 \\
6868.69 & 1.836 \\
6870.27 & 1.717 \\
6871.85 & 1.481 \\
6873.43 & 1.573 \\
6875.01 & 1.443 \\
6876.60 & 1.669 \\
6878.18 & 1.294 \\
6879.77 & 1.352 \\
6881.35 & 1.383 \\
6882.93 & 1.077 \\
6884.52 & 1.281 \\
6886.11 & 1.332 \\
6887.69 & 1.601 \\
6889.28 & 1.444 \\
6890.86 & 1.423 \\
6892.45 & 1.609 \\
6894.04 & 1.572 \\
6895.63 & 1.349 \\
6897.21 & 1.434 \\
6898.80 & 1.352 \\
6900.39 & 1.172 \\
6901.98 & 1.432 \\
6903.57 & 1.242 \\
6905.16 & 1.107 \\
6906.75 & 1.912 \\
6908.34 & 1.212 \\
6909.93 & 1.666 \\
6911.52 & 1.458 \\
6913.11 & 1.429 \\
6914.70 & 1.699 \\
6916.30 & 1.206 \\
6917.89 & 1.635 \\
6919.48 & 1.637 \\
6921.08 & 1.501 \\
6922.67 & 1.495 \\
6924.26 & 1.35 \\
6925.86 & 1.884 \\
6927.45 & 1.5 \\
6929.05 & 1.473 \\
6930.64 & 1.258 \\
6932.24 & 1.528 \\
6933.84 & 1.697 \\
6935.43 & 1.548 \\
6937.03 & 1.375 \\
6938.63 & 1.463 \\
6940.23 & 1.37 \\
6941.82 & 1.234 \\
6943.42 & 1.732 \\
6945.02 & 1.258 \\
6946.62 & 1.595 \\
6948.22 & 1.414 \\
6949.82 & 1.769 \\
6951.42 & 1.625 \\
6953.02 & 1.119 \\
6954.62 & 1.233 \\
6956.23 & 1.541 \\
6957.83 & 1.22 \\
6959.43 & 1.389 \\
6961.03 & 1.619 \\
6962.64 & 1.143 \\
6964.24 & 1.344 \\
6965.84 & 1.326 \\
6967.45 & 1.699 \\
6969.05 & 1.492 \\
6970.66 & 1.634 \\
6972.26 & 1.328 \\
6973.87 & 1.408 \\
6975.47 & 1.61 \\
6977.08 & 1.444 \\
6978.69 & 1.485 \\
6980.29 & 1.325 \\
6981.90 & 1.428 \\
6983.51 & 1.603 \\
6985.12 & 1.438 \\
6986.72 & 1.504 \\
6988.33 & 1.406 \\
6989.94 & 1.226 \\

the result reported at 0.05 mag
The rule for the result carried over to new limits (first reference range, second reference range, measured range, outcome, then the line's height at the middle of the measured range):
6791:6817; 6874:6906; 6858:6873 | -0.19 mag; 1.41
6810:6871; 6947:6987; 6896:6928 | 0.02 mag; 1.49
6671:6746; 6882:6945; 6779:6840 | -0.07 mag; 1.44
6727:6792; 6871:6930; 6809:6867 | -0.04 mag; 1.49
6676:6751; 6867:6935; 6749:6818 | -0.05 mag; 1.45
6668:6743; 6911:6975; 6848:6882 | -0.08 mag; 1.45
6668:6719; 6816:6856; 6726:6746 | -0.09 mag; 1.42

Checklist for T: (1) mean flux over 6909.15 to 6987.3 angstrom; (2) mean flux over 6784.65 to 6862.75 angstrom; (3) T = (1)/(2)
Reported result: 1.0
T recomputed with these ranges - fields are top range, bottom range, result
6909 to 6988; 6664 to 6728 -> 1.07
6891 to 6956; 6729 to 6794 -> 0.95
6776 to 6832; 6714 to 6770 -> 1.02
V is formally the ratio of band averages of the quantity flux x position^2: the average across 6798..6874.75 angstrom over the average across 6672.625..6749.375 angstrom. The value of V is 1.11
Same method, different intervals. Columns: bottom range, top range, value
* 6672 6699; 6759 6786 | 1.13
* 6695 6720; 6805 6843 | 1.12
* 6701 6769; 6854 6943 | 1.06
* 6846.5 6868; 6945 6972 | 0.94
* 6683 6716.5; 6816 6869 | 1.16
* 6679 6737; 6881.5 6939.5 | 1.08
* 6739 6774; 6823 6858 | 1.00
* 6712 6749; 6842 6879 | 1.08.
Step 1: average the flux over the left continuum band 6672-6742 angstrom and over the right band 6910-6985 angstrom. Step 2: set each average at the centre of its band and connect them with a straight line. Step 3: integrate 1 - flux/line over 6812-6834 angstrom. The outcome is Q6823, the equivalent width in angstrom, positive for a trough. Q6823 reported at -1.5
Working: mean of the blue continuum 1.42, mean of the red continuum 1.47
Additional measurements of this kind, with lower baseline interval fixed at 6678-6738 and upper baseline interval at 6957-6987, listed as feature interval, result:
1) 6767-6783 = -1.2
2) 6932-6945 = -0.3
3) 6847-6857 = -0.4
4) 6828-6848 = -1.0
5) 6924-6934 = -0.6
